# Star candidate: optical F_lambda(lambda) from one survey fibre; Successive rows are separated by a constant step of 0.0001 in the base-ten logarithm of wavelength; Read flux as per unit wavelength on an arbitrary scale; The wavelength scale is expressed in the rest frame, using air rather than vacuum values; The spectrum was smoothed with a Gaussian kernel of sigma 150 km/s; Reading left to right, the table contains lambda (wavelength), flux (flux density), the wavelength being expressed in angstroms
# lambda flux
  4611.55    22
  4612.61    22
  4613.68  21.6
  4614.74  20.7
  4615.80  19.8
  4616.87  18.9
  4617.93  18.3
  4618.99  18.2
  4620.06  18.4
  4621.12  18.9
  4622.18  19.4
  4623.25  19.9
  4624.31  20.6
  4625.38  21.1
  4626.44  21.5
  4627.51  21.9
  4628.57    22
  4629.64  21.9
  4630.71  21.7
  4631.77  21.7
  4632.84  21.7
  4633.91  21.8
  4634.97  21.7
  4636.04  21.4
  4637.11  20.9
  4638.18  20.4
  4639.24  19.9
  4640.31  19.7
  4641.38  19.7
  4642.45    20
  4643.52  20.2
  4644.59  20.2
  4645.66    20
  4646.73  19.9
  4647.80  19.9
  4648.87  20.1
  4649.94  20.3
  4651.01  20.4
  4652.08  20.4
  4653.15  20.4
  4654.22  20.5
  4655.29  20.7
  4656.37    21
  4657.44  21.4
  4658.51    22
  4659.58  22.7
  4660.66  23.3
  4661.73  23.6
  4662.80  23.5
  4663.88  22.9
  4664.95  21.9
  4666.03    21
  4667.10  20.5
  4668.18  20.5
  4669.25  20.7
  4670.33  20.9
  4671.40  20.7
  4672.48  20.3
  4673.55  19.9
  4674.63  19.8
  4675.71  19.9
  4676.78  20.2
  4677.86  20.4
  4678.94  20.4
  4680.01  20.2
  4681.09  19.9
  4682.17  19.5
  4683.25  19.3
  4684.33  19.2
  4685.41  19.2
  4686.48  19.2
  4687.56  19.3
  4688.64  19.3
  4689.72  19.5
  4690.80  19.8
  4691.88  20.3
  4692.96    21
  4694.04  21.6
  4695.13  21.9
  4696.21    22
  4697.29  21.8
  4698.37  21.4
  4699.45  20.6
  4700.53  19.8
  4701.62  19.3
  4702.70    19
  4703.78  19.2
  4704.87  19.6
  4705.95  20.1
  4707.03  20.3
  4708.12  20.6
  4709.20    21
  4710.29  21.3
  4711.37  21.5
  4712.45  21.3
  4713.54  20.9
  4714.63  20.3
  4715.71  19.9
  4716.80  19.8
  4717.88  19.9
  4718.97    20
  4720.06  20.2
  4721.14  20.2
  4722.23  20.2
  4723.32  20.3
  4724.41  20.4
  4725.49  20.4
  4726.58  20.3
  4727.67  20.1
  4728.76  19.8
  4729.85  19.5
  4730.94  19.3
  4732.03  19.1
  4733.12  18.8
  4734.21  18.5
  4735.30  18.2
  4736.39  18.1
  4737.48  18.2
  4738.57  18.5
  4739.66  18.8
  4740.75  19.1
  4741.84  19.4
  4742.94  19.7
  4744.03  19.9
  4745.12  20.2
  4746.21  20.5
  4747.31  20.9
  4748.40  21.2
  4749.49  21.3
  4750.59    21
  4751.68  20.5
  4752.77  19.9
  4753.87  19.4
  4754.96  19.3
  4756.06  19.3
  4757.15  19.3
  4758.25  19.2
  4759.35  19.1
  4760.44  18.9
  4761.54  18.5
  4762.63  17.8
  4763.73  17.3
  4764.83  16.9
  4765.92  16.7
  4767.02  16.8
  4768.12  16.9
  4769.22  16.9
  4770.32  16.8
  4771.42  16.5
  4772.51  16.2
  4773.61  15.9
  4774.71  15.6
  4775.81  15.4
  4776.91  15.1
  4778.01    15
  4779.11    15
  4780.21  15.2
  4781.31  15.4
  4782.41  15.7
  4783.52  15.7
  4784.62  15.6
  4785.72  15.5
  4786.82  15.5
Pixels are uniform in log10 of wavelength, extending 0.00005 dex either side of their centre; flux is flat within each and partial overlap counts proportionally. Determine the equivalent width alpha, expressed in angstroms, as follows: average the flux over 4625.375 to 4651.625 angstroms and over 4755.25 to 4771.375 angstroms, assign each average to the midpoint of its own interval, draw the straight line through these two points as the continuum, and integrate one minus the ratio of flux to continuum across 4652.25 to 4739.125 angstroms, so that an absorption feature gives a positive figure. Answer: -4.0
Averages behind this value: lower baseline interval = 20.8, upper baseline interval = 17.9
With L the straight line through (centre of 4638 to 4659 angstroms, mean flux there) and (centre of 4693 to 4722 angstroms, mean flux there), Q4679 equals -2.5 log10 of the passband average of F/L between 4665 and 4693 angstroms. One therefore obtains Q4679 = 0.02 mag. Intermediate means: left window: 20.4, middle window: 20.1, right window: 20.5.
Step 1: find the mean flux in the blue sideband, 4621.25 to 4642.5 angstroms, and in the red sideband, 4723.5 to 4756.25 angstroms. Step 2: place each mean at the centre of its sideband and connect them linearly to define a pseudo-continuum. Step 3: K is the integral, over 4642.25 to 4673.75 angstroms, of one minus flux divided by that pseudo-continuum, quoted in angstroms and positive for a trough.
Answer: -0.6 angstroms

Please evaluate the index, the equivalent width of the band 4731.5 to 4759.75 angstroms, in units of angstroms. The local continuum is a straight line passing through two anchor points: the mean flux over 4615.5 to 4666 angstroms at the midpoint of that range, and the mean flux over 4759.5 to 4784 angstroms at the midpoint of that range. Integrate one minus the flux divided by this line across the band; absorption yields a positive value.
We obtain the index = -3.7 angstroms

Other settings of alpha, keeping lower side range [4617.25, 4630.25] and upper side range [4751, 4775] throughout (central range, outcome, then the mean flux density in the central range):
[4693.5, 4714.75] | -2.0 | 20.7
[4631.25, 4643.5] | -0.5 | 20.8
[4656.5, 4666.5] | -1.5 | 22.4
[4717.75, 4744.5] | -1.5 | 19.5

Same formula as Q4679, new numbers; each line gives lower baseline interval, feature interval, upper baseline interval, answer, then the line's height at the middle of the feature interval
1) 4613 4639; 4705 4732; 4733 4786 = -0.084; 18.8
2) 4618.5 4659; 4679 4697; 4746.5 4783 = -0.036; 19.5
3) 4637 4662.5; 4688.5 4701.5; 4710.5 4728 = -0.012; 20.5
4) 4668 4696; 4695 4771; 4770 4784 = -0.110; 17.7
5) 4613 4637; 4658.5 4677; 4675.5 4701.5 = -0.052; 20.4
